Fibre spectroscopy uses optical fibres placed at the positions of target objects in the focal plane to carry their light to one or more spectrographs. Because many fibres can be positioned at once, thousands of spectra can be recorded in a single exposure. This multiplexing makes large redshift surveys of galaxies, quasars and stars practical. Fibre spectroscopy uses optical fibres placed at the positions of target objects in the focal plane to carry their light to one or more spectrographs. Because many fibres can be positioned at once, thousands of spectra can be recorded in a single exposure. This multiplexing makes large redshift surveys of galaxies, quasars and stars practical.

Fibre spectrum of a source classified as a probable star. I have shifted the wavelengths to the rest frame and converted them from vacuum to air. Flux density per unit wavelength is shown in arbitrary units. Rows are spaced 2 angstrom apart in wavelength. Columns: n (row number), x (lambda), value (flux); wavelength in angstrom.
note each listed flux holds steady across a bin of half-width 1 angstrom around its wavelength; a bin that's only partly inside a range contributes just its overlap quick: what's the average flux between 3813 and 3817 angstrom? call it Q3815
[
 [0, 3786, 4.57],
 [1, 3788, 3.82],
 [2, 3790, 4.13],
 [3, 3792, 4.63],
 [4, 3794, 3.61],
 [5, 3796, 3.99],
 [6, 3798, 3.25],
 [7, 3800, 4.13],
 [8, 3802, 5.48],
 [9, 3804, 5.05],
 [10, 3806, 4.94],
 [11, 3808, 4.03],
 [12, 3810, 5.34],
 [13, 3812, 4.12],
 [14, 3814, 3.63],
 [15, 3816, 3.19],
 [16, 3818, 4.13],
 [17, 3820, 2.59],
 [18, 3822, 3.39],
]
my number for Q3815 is 3.41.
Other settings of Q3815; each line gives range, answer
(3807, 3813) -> 4.5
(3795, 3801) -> 3.79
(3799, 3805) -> 4.89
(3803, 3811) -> 4.84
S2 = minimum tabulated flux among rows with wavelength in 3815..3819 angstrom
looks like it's 3.19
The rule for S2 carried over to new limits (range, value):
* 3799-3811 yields 4.03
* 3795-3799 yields 3.25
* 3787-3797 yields 3.61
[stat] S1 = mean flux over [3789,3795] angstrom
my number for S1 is 4.12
